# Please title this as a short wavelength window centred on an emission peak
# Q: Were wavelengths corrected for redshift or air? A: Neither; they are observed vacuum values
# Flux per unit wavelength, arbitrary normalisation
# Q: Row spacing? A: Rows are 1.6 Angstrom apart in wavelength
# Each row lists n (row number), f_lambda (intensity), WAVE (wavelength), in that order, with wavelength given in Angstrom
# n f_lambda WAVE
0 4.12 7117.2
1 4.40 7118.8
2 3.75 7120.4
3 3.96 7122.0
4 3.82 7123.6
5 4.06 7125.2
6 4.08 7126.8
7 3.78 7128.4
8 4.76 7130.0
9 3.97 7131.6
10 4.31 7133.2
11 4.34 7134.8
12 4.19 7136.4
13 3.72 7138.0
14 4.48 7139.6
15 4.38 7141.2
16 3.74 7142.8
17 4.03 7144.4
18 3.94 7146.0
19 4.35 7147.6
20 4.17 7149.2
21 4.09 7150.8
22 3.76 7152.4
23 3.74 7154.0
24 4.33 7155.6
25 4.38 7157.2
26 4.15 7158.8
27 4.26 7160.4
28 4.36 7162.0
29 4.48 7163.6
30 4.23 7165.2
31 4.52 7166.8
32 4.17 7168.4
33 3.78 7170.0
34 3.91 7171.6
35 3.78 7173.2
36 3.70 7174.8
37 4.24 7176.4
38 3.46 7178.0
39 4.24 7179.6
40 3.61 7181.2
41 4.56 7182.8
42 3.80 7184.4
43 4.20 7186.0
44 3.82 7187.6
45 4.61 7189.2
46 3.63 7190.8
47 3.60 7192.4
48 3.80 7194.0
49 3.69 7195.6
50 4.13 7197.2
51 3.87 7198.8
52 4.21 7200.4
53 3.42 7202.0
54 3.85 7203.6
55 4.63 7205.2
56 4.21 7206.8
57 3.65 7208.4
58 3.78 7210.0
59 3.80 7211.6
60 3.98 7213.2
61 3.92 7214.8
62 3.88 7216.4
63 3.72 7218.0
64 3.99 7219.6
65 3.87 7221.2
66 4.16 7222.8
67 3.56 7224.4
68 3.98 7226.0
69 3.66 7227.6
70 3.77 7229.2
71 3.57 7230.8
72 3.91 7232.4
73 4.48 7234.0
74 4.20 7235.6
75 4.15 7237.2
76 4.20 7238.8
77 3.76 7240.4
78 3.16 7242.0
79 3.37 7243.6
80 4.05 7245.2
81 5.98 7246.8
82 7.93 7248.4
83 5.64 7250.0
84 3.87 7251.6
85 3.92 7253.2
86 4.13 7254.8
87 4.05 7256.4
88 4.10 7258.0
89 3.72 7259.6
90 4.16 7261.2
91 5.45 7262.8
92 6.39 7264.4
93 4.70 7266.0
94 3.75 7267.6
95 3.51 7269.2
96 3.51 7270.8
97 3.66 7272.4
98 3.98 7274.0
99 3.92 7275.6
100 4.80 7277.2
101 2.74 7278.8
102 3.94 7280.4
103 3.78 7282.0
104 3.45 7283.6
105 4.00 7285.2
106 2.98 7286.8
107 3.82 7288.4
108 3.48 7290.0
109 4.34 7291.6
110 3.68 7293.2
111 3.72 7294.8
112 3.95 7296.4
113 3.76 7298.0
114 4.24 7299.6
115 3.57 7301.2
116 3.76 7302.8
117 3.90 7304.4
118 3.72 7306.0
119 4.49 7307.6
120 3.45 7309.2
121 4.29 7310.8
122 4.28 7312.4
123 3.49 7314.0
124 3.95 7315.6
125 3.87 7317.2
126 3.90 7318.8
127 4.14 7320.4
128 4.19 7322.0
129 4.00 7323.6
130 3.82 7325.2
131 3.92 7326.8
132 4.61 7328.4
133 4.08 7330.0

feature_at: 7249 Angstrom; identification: [S II] 6716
